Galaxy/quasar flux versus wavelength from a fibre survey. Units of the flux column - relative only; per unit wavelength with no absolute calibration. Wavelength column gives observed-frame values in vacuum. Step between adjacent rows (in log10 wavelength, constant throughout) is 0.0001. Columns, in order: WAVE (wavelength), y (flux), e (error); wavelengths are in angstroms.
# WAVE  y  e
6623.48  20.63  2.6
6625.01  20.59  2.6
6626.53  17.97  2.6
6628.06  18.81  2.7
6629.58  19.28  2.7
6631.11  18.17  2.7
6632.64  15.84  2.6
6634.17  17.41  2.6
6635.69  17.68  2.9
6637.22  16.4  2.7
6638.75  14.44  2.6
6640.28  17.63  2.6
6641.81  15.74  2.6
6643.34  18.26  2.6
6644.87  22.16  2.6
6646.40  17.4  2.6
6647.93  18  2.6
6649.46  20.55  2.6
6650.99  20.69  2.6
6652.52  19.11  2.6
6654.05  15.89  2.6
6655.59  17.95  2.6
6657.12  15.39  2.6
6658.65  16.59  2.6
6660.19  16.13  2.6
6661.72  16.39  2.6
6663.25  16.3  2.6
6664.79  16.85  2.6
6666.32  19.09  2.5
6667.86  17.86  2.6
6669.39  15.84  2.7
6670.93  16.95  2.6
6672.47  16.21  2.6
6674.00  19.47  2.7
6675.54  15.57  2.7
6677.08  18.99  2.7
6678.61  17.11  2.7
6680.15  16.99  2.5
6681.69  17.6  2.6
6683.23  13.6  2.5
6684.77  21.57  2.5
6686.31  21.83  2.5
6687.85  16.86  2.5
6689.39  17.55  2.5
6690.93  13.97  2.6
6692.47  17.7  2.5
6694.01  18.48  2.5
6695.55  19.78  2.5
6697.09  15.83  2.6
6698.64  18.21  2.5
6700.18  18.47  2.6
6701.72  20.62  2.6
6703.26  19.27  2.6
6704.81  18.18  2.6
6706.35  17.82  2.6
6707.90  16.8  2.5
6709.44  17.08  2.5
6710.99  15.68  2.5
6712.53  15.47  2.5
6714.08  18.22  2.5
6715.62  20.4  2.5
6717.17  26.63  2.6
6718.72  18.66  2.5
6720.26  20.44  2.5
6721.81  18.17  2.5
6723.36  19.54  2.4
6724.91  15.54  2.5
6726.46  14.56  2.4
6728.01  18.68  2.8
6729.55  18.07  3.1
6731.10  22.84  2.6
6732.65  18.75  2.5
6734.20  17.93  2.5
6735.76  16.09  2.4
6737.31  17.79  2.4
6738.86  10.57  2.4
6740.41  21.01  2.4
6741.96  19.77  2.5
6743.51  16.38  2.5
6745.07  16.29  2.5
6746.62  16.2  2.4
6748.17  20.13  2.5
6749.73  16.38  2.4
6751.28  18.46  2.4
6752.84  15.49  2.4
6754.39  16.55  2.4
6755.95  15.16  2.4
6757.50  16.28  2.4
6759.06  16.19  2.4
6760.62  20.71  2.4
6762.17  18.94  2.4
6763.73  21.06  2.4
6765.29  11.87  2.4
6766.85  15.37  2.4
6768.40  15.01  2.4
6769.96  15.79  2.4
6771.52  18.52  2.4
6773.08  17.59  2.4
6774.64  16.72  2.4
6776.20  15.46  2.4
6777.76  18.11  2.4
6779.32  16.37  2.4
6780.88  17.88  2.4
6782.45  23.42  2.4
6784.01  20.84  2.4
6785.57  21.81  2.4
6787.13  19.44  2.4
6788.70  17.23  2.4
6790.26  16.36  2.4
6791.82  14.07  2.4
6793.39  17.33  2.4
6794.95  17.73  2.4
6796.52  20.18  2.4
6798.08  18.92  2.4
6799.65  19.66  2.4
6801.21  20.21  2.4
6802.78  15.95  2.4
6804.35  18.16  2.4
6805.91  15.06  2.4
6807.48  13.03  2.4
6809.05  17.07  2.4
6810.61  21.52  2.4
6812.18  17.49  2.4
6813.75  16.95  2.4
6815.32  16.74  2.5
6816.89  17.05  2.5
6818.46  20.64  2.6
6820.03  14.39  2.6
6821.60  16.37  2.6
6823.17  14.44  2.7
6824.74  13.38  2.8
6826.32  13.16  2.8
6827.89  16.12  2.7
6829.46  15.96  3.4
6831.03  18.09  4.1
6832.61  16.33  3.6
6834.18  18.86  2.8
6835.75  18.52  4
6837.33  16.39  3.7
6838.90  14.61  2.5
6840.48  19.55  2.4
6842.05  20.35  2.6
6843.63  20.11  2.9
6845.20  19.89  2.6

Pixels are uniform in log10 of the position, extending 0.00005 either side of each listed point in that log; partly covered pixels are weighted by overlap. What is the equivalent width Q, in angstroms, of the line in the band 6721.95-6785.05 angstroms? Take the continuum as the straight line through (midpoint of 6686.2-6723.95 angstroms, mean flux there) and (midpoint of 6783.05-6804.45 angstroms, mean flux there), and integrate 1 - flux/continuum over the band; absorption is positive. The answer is 3.3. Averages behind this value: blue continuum 18.4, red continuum 18.5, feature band 17.5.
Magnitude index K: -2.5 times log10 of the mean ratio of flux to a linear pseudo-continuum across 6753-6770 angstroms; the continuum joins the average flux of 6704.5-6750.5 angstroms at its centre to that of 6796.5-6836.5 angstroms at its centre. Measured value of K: 0.06 mag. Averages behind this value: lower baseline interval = 18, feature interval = 16.6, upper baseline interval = 17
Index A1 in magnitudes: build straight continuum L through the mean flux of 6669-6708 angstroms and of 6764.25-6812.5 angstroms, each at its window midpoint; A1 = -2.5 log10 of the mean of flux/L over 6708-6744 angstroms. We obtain -0.03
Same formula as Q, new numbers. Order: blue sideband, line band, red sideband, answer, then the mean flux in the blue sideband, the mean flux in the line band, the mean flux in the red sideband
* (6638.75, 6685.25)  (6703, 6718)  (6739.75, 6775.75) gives -1.0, 17.5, 18.5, 17.2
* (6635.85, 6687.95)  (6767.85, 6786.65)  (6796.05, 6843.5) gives -1.0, 17.6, 18.2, 17.2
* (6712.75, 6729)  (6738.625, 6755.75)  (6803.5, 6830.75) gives 1.0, 18.9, 17.2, 16.4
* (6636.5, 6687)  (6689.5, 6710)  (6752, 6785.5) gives -0.4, 17.6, 17.9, 17.4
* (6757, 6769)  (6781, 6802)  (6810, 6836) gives -2.6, 17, 19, 16.8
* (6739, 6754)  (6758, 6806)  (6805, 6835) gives -2.4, 17.5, 17.8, 16.5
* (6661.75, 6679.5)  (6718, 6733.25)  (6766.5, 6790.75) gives -0.8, 17.3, 18.5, 17.9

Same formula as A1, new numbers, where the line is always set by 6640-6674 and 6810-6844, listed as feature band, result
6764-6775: 0.08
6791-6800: -0.04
